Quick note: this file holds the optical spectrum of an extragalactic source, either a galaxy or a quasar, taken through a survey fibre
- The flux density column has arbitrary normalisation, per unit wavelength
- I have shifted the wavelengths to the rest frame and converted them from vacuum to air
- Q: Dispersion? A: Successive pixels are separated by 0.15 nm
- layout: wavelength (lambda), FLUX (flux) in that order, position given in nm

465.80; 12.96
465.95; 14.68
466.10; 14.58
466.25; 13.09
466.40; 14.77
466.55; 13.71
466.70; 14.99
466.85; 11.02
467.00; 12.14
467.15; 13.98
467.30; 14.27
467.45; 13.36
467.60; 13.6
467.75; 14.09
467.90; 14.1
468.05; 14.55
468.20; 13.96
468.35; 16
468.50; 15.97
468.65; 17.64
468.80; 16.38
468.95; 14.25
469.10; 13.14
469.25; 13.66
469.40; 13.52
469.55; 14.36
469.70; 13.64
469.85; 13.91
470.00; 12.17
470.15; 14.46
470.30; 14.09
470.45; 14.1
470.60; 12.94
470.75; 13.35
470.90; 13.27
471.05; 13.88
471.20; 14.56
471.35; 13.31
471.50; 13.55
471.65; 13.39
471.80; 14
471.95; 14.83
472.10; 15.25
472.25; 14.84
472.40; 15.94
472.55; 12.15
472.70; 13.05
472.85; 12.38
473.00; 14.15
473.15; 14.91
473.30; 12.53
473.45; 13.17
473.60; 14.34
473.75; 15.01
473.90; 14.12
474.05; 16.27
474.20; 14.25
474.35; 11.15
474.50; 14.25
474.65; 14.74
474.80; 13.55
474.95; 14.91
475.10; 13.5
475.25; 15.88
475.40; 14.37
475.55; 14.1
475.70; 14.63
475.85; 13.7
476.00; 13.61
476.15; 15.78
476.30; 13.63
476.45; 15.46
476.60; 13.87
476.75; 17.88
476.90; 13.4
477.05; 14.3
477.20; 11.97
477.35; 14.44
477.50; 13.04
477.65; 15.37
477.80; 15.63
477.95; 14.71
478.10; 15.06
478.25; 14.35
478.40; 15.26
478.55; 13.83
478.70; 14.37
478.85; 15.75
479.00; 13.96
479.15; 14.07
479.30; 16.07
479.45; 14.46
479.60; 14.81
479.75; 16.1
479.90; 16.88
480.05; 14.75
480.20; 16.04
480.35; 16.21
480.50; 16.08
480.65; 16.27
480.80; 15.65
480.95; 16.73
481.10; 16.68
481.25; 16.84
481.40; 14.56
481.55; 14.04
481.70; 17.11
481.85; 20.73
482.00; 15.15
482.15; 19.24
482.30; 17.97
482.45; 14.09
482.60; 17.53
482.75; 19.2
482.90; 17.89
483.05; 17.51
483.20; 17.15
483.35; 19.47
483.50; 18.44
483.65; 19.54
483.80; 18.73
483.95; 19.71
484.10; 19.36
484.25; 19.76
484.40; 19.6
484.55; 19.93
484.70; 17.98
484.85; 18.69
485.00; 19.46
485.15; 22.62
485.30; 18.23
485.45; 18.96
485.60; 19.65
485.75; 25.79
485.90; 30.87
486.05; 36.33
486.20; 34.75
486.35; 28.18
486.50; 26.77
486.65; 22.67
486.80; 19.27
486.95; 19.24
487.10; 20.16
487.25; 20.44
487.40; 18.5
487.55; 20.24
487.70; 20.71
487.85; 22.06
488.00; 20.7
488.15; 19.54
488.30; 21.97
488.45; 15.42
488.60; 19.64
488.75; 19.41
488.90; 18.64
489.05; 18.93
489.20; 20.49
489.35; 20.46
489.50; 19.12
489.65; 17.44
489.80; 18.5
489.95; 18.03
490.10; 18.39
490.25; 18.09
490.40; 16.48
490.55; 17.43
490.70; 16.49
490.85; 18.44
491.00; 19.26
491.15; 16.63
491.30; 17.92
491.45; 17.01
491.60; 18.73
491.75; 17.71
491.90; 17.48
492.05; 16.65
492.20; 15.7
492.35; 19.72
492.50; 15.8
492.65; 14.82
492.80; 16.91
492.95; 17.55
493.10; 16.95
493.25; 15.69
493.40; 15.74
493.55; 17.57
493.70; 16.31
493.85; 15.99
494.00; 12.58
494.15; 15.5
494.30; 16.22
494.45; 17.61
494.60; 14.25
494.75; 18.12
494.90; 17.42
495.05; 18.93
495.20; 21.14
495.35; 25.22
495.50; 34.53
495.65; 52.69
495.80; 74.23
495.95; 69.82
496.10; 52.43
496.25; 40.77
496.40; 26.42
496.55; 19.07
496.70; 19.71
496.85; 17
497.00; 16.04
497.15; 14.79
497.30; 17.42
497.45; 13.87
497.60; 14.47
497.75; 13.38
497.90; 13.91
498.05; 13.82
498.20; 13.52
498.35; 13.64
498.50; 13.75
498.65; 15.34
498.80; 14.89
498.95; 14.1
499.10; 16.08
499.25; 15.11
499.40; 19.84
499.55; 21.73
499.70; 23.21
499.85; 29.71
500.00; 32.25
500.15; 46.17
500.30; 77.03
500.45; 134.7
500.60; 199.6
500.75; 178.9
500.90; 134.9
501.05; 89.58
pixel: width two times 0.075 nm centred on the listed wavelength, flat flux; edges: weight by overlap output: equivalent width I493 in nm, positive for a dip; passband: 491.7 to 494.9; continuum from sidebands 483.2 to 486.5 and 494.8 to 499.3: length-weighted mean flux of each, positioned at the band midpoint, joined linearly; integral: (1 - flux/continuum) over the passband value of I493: 0.96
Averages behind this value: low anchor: 22.2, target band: 16.4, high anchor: 24.1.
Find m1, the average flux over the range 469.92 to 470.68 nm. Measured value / 13.6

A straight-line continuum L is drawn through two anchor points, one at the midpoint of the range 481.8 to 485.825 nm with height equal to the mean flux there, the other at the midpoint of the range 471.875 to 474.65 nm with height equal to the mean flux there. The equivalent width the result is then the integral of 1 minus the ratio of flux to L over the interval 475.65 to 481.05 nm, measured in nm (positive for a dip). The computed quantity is 0.48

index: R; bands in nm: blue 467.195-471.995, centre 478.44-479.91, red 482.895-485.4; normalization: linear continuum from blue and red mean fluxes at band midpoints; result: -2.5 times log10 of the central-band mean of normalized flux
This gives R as 0.16 mag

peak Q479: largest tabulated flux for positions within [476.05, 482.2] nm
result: 20.73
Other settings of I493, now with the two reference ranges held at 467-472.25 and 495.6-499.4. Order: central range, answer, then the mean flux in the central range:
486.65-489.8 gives 0.16 nm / 19.7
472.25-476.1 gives 0.41 nm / 14.1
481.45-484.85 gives 0.14 nm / 18.2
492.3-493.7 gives 0.36 nm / 16.7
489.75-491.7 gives 0.34 nm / 17.8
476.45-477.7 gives 0.18 nm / 14.3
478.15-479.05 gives 0.14 nm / 14.6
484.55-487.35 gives -0.46 nm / 23.2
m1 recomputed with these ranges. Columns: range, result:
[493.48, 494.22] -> 15.6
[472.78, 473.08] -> 13.3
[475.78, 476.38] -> 14.2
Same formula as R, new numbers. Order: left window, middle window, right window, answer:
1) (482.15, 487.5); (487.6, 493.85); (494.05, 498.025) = 0.28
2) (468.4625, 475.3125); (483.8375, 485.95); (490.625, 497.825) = -0.11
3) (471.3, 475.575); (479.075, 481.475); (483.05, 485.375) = 0.10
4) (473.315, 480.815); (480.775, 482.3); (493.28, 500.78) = 0.11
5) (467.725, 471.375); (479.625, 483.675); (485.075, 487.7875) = 0.23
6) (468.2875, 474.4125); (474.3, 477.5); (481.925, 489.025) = 0.14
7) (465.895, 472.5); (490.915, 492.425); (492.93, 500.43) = 0.27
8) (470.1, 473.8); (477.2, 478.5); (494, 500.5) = 0.17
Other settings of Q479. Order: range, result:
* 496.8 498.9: 17.42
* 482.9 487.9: 36.33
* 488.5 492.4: 20.49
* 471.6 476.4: 16.27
